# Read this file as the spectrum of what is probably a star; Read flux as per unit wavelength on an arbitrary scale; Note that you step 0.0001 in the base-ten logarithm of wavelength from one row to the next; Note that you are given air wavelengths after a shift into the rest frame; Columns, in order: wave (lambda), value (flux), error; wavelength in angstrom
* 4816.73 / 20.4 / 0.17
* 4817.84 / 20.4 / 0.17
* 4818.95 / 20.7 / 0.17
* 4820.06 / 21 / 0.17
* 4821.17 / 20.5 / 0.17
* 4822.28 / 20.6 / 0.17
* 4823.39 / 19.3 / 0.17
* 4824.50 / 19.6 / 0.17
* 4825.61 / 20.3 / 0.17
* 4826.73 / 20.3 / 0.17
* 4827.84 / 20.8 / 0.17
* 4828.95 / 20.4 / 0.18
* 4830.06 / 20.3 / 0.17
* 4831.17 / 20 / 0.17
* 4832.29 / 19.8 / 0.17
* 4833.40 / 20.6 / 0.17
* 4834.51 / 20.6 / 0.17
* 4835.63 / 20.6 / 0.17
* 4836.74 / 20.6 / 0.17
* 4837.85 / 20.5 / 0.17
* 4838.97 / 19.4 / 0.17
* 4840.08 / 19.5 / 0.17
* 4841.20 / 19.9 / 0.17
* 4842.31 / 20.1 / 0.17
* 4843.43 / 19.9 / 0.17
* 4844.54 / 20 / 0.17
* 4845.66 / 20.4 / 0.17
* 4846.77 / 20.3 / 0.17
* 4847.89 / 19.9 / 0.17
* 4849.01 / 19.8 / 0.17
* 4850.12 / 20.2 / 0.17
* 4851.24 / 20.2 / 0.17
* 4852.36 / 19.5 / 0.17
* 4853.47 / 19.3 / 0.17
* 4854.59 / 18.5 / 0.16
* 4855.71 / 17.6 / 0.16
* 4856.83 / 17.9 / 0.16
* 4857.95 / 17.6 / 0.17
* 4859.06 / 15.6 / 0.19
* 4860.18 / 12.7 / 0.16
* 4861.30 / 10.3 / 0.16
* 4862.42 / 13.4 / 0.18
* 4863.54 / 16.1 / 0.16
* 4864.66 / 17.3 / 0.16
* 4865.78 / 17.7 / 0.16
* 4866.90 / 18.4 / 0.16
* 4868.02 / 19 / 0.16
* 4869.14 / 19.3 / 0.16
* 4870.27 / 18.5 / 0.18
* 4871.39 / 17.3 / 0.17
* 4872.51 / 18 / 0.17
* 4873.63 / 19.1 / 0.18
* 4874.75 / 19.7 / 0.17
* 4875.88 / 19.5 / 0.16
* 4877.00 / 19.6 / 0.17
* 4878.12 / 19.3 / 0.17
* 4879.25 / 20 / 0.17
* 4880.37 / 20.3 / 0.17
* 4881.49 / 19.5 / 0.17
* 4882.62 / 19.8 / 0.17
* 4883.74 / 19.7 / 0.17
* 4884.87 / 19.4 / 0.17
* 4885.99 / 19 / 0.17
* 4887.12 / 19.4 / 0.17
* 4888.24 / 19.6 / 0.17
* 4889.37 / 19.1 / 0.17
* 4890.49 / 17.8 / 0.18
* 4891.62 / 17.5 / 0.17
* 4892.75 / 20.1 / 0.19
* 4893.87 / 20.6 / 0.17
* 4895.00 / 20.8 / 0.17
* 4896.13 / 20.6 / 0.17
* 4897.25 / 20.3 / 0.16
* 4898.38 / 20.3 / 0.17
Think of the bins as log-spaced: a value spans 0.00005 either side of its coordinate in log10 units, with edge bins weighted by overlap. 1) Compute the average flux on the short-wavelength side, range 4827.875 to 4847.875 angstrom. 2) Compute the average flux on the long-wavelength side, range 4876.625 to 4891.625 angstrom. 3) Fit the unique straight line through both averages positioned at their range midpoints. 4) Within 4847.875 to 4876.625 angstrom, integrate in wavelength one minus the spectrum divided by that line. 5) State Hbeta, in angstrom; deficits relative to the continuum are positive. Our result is 2.9 angstrom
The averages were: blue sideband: 20.2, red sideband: 19.3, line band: 17.8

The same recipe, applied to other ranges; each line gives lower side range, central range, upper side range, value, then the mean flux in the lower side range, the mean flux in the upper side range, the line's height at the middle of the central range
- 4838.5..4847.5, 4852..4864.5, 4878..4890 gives 2.27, 19.9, 19.6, 19.8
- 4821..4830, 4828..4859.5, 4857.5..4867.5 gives -3.17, 20.2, 15.5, 17.9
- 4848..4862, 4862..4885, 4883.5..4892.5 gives -0.41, 17.5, 18.9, 18.3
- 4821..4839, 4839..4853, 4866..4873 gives -0.33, 20.3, 18.4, 19.5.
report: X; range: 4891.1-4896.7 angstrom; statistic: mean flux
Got 20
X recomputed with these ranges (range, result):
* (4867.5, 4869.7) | 19.2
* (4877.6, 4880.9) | 19.9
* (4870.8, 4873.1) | 17.7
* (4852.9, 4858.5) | 18.2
